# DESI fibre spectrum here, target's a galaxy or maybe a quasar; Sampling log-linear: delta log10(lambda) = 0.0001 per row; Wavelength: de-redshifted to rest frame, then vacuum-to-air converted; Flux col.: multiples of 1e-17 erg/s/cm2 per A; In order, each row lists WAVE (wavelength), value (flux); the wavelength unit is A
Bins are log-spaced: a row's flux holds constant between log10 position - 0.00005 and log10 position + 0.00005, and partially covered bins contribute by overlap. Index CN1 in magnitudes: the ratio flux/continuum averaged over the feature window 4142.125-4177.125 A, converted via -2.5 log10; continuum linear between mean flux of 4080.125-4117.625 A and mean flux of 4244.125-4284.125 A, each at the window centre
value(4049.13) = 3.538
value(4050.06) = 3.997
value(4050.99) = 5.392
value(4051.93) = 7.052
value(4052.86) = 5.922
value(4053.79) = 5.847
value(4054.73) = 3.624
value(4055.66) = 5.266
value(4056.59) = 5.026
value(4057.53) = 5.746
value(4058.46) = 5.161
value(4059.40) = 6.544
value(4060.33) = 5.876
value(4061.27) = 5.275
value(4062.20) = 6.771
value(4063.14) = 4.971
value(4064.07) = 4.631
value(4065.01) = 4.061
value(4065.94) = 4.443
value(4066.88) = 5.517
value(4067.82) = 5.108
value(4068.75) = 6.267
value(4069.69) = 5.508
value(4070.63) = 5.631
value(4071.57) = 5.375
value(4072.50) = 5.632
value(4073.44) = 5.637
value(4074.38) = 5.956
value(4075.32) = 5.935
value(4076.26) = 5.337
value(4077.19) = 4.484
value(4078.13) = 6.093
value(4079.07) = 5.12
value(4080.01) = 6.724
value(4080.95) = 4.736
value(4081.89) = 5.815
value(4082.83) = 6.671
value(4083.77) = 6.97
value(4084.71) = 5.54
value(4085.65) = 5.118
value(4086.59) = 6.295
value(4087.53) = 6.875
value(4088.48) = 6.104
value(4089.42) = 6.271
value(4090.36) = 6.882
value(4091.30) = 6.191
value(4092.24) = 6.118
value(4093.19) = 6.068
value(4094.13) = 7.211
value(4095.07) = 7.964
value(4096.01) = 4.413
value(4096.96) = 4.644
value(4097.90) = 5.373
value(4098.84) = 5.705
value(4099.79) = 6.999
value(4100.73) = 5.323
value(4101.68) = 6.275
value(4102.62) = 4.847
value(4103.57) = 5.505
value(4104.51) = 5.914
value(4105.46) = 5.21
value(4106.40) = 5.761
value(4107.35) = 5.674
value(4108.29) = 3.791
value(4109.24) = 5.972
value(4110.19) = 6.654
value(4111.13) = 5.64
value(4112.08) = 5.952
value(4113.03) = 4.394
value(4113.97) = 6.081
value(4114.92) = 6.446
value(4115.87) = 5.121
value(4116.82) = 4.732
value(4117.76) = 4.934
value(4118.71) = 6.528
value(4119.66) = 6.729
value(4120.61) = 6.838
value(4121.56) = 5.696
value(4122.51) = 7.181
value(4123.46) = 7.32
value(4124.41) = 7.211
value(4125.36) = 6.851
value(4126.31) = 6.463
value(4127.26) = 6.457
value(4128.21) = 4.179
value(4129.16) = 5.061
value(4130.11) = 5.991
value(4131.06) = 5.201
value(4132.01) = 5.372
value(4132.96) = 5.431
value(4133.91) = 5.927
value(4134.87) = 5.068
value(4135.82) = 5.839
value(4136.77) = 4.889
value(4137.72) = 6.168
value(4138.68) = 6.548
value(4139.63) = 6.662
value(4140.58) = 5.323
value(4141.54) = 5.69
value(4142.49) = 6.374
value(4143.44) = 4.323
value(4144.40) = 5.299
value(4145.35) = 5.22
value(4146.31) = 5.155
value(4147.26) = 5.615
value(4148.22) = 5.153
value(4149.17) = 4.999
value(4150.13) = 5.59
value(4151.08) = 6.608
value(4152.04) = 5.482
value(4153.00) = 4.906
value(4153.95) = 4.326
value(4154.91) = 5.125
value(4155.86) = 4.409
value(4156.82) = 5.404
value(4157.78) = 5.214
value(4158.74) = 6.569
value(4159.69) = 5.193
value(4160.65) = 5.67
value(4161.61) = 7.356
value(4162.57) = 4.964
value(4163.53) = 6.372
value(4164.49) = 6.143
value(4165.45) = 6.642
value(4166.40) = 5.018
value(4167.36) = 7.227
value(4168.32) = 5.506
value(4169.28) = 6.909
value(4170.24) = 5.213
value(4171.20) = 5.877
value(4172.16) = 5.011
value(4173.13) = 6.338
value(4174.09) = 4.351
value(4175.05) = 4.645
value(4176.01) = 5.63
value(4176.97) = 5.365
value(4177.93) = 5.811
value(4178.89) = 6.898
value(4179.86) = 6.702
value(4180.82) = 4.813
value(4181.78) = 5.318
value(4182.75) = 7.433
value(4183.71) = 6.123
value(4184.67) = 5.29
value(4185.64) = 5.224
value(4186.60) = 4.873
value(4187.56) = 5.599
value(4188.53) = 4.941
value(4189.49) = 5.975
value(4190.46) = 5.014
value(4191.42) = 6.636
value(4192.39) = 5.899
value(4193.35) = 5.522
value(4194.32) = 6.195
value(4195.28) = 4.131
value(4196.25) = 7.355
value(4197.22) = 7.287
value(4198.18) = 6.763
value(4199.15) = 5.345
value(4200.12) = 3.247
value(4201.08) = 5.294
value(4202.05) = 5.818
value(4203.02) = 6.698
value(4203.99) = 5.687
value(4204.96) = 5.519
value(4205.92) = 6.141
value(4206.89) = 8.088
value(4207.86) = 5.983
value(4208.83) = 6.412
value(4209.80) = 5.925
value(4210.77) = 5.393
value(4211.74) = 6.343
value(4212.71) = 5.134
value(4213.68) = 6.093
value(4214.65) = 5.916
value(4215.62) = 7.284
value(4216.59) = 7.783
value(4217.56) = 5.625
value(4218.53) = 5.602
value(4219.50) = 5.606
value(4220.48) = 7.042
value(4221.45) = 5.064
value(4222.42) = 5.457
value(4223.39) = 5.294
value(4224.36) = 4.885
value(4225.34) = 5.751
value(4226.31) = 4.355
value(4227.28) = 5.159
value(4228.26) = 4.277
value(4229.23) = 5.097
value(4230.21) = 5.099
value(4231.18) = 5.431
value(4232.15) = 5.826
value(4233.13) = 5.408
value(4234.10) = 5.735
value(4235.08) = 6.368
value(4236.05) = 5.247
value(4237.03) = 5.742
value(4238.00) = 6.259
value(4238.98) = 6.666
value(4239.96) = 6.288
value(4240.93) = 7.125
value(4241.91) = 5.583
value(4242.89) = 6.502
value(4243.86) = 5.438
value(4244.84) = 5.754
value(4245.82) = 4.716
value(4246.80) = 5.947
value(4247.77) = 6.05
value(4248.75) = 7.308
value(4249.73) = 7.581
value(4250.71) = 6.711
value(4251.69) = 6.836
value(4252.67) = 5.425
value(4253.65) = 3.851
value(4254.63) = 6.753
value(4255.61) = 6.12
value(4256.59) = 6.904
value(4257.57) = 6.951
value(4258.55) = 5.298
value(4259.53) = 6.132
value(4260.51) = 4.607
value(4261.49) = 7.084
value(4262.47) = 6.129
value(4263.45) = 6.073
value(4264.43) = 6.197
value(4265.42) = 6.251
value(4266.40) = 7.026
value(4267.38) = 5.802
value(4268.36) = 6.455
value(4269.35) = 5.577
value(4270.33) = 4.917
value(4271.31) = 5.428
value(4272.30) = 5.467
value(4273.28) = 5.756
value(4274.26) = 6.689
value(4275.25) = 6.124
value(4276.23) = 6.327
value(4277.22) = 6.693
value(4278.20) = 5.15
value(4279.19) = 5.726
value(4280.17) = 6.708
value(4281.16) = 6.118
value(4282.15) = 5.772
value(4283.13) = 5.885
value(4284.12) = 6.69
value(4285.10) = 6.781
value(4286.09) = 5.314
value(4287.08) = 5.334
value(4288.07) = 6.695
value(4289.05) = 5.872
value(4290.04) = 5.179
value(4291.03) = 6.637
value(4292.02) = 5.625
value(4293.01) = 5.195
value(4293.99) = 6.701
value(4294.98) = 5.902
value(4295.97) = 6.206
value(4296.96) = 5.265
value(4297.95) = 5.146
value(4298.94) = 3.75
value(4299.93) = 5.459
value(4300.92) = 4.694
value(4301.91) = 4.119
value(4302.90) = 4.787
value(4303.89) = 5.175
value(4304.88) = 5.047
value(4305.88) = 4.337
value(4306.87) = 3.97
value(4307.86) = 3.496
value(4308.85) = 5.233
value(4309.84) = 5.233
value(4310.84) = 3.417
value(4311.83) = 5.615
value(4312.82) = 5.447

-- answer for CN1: 0.07 mag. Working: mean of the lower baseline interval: 5.83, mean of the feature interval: 5.55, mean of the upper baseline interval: 6.06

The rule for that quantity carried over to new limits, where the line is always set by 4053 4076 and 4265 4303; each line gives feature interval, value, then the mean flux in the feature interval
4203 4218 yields -0.106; 6.24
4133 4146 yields -0.016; 5.63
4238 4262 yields -0.078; 6.15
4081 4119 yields -0.069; 5.83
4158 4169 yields -0.089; 6.06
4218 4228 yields 0.056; 5.39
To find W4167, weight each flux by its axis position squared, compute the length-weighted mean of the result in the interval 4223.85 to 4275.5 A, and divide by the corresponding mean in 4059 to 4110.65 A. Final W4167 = 1.11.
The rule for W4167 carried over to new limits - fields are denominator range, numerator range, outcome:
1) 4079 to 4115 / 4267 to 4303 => 1.07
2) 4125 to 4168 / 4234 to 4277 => 1.14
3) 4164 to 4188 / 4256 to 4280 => 1.10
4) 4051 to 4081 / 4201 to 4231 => 1.14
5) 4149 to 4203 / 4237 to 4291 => 1.11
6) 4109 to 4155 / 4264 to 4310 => 1.05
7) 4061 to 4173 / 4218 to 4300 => 1.09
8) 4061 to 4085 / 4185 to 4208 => 1.11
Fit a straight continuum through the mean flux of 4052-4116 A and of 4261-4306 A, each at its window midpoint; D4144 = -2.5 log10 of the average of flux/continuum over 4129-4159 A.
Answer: 0.05 mag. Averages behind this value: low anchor 5.69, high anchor 5.78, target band 5.46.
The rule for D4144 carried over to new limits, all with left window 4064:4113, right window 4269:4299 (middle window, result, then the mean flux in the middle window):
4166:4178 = 0.03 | 5.6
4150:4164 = 0.04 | 5.54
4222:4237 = 0.10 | 5.31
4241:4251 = -0.06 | 6.19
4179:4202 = 0.01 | 5.72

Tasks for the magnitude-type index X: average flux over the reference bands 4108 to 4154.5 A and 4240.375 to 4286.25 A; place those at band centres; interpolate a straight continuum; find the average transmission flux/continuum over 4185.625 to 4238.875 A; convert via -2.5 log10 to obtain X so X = 0.03 mag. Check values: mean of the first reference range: 5.71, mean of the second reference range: 6.09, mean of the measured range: 5.75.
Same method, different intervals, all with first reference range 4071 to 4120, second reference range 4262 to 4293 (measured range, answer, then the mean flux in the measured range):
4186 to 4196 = 0.07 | 5.52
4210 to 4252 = 0.01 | 5.88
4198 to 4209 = 0.01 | 5.88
